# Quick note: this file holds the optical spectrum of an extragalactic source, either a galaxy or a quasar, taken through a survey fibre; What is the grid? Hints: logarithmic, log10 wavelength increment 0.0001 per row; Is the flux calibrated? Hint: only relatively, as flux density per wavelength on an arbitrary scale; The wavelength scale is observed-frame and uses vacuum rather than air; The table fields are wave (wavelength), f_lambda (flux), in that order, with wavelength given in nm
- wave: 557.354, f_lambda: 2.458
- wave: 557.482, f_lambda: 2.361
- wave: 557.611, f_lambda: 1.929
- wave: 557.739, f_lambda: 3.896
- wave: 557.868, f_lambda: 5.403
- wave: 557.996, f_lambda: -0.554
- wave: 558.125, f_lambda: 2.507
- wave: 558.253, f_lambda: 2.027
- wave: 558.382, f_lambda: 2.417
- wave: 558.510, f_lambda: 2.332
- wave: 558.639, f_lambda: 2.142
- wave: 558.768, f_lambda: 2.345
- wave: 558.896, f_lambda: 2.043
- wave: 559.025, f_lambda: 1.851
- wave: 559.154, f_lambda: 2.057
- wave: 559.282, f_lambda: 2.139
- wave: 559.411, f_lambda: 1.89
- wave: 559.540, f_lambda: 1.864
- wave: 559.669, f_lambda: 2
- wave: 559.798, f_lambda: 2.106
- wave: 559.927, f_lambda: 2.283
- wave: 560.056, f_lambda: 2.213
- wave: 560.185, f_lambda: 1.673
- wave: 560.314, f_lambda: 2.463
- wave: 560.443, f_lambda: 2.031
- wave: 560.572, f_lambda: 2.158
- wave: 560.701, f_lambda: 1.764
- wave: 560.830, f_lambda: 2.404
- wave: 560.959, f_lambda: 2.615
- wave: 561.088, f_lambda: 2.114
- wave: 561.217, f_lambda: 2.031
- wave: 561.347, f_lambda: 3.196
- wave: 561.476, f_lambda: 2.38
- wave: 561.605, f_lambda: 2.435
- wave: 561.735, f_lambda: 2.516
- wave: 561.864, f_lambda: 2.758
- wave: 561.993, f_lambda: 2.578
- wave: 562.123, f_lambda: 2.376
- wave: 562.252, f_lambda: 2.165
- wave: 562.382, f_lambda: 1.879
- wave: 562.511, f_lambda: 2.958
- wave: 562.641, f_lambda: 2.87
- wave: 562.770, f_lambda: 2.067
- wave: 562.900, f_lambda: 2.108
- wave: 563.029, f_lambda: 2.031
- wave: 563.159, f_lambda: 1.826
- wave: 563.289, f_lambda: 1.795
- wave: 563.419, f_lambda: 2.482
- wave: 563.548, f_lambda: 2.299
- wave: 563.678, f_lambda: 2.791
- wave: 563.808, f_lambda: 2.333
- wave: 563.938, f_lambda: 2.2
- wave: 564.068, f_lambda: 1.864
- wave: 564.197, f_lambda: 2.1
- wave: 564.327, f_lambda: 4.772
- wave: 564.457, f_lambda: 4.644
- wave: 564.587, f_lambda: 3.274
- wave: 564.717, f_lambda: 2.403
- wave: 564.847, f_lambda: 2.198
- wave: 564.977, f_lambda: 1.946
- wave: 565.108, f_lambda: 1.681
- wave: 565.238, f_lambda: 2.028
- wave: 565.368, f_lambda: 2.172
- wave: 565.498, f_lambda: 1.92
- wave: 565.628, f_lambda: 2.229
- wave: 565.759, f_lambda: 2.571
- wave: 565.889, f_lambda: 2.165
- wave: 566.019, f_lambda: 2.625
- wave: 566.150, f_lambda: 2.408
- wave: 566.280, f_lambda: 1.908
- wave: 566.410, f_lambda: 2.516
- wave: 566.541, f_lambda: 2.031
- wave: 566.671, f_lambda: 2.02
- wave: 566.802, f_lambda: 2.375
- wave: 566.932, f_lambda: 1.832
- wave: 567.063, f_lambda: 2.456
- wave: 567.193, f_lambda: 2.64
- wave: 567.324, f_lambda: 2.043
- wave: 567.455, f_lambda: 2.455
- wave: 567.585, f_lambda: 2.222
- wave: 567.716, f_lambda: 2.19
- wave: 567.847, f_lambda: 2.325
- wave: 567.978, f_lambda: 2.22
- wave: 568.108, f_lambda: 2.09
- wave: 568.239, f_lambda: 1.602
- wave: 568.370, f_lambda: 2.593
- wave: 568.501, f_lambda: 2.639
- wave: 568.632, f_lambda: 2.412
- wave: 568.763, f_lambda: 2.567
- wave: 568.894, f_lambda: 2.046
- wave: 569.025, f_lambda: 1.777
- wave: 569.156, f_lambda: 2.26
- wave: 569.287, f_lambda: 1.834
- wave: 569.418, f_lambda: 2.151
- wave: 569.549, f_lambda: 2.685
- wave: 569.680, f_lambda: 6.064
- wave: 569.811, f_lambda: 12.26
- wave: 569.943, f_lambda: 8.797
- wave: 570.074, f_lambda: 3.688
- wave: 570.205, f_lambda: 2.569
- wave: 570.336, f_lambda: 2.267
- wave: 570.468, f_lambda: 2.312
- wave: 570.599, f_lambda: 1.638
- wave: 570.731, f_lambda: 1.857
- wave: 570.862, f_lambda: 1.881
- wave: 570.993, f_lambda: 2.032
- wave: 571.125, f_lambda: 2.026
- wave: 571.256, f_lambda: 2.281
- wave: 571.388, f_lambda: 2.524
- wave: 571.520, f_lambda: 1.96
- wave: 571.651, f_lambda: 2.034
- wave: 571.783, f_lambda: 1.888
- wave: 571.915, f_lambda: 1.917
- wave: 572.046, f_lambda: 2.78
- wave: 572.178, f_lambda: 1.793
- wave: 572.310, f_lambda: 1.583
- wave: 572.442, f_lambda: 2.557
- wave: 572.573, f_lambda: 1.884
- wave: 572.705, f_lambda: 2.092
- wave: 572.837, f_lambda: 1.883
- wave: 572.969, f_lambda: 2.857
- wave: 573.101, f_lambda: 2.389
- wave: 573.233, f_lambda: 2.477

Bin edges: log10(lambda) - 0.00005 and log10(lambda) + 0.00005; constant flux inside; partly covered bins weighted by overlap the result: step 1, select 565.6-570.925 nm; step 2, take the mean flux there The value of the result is 2.77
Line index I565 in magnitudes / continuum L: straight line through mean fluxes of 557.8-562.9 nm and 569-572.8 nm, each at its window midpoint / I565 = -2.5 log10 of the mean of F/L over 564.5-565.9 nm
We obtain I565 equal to 0.123 mag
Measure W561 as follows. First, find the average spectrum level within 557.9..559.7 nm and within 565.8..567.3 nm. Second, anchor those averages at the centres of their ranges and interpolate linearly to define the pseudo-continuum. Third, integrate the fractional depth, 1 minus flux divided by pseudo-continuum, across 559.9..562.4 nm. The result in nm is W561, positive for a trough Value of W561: -0.28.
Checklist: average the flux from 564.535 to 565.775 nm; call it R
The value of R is 2.22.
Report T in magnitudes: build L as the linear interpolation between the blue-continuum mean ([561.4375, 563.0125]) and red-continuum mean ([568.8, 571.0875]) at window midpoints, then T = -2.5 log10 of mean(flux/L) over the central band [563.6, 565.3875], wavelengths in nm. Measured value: 0.035 mag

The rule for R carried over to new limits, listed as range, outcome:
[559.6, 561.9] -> 2.28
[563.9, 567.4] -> 2.41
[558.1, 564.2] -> 2.24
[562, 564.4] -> 2.4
